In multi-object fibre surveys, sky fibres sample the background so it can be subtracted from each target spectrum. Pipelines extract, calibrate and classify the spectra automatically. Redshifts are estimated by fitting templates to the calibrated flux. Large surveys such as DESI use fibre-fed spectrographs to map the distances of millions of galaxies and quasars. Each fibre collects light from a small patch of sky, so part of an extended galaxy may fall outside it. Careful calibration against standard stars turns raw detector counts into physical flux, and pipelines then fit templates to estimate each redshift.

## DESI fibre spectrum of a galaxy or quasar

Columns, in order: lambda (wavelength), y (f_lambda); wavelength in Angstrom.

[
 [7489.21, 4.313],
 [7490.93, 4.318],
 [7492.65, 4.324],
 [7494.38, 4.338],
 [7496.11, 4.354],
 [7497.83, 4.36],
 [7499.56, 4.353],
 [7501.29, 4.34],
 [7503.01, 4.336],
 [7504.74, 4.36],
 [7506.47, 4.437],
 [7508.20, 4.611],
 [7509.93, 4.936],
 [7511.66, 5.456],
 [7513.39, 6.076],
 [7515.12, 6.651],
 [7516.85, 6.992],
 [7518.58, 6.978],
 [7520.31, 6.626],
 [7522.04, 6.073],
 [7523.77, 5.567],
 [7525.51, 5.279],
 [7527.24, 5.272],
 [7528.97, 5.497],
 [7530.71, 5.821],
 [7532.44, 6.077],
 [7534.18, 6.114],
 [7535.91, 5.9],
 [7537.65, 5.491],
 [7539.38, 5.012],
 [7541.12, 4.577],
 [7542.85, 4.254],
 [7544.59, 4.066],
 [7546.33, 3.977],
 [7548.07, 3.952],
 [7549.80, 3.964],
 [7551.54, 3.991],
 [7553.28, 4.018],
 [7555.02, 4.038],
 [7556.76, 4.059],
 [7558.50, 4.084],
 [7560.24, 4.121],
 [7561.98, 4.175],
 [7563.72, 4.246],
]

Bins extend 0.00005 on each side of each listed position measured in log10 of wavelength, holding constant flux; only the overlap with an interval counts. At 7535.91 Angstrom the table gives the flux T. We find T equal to 5.9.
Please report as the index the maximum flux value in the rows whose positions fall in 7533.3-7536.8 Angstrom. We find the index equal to 6.114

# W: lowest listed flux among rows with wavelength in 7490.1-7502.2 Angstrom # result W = 4.318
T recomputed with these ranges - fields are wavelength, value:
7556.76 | 4.059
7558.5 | 4.084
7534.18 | 6.114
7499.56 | 4.353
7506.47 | 4.437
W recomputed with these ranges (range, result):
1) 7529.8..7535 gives 5.821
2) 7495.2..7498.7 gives 4.354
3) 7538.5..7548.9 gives 3.952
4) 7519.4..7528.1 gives 5.272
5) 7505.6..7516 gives 4.437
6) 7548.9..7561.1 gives 3.964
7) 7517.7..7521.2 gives 6.626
